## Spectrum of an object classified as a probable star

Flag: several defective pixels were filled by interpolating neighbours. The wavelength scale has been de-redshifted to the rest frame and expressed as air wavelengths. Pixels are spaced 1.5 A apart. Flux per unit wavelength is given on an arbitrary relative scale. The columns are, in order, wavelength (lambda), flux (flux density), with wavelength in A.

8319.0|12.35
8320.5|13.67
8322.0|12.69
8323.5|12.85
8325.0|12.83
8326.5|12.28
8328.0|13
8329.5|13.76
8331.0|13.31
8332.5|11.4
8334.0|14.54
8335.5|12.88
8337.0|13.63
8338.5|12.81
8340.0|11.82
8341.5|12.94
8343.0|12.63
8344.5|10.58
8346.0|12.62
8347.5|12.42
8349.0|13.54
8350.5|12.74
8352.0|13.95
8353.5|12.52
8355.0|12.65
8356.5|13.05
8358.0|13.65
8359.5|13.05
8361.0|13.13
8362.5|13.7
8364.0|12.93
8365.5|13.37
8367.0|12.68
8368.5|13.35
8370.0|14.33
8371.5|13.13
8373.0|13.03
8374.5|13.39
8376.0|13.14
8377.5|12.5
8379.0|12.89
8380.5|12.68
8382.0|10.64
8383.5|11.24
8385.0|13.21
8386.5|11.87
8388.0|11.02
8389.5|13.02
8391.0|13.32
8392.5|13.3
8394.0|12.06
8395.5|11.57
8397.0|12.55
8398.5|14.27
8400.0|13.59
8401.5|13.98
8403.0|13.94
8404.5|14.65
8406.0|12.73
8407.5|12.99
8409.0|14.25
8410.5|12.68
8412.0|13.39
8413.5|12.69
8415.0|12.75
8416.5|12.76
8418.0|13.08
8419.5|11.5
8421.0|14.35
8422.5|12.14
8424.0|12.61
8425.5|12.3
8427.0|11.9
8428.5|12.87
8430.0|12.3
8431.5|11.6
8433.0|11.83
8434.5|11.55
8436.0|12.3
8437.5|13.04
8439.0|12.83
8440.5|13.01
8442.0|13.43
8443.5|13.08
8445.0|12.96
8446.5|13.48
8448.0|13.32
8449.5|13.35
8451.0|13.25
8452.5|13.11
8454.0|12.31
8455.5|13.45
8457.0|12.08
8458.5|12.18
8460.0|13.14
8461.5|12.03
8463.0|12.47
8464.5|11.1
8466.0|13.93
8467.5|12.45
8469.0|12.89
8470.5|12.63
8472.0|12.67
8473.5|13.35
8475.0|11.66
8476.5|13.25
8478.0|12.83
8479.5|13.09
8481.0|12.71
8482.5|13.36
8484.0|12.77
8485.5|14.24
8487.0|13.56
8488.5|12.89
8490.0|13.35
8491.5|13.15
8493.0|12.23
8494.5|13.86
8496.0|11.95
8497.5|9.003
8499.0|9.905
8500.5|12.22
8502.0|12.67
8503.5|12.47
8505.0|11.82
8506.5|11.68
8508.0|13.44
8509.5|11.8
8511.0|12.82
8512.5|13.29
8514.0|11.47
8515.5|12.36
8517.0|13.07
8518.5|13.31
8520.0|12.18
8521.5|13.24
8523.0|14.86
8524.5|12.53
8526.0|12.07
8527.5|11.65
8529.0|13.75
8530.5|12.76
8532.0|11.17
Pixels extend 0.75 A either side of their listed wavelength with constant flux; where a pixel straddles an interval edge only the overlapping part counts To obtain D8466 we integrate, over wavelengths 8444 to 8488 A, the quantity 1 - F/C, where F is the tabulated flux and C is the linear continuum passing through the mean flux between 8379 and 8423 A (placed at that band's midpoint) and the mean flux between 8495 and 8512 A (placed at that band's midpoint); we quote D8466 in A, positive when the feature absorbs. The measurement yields -2.4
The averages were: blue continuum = 12.8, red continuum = 11.9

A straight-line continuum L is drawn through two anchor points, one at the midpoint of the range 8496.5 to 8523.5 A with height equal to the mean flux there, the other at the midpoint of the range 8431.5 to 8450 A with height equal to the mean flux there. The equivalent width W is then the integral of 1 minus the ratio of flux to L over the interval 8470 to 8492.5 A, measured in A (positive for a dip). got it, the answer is -1.0 A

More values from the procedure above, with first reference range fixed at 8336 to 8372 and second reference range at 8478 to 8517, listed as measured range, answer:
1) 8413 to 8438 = 0.6 A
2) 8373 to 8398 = 0.8 A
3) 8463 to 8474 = -0.1 A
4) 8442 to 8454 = -0.5 A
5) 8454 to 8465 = 0.2 A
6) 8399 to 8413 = -0.8 A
